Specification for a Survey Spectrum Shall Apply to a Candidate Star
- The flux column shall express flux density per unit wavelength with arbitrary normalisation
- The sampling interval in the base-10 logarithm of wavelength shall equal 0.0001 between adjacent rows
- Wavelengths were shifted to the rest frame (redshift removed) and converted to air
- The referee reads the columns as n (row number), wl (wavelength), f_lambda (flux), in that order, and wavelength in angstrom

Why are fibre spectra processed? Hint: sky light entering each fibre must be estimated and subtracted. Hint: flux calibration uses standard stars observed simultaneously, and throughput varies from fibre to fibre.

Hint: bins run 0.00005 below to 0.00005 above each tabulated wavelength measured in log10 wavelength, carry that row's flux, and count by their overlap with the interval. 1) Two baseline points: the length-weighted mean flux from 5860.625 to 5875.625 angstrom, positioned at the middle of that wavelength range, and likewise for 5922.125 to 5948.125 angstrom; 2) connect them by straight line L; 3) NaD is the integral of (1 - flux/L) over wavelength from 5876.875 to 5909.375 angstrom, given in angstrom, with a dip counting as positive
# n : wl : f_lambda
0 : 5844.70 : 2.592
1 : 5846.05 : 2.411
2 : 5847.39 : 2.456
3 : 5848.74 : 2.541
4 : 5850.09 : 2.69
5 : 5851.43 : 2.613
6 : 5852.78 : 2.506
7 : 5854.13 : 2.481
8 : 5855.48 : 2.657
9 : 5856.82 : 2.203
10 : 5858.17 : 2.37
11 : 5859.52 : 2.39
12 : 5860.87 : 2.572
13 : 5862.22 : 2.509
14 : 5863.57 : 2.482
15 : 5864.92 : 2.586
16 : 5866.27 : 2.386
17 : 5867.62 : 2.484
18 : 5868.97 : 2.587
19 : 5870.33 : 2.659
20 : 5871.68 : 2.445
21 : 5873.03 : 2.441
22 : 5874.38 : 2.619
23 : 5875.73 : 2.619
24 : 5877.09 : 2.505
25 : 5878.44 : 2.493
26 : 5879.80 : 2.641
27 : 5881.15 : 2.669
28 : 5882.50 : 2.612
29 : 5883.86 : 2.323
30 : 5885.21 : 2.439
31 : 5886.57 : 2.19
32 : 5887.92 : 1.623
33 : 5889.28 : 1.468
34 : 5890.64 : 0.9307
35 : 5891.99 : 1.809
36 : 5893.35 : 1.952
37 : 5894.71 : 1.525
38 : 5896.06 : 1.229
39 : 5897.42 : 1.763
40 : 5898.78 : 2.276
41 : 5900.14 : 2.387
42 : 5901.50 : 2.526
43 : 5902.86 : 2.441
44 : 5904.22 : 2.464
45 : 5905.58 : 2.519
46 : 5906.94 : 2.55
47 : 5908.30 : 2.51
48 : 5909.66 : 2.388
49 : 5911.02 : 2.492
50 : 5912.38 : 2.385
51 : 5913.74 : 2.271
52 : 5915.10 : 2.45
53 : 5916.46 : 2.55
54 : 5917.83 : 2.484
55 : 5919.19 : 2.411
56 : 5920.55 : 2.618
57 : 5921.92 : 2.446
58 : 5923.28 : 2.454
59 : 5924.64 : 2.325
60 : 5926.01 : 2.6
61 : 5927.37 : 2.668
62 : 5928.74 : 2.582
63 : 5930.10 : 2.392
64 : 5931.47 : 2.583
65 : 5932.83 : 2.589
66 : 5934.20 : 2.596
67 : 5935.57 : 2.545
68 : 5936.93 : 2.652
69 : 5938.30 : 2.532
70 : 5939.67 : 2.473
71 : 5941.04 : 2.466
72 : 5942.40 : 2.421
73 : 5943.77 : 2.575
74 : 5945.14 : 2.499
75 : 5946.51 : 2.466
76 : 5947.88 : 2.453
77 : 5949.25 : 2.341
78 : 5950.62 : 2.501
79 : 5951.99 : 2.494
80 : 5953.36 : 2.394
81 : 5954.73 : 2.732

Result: 4.7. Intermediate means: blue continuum 2.53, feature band 2.16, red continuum 2.52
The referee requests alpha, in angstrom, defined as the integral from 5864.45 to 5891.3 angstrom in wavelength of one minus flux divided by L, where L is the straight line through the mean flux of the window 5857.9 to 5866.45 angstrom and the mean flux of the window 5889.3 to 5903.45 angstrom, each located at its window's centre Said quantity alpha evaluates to -1.6 angstrom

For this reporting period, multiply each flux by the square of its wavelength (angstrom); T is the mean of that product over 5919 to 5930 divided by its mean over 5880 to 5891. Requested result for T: 1.2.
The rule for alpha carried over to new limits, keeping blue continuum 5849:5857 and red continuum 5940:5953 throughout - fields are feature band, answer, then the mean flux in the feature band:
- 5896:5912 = 1.05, 2.34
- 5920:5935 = -0.29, 2.53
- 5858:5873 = 0.22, 2.5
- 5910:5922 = 0.18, 2.45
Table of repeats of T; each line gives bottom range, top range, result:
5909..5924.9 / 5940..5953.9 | 1.02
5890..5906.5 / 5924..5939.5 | 1.29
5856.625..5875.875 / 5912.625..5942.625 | 1.03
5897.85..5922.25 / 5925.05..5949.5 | 1.04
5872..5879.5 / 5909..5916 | 0.96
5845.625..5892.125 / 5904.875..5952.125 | 1.07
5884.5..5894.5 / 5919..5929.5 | 1.45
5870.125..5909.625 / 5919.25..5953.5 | 1.14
